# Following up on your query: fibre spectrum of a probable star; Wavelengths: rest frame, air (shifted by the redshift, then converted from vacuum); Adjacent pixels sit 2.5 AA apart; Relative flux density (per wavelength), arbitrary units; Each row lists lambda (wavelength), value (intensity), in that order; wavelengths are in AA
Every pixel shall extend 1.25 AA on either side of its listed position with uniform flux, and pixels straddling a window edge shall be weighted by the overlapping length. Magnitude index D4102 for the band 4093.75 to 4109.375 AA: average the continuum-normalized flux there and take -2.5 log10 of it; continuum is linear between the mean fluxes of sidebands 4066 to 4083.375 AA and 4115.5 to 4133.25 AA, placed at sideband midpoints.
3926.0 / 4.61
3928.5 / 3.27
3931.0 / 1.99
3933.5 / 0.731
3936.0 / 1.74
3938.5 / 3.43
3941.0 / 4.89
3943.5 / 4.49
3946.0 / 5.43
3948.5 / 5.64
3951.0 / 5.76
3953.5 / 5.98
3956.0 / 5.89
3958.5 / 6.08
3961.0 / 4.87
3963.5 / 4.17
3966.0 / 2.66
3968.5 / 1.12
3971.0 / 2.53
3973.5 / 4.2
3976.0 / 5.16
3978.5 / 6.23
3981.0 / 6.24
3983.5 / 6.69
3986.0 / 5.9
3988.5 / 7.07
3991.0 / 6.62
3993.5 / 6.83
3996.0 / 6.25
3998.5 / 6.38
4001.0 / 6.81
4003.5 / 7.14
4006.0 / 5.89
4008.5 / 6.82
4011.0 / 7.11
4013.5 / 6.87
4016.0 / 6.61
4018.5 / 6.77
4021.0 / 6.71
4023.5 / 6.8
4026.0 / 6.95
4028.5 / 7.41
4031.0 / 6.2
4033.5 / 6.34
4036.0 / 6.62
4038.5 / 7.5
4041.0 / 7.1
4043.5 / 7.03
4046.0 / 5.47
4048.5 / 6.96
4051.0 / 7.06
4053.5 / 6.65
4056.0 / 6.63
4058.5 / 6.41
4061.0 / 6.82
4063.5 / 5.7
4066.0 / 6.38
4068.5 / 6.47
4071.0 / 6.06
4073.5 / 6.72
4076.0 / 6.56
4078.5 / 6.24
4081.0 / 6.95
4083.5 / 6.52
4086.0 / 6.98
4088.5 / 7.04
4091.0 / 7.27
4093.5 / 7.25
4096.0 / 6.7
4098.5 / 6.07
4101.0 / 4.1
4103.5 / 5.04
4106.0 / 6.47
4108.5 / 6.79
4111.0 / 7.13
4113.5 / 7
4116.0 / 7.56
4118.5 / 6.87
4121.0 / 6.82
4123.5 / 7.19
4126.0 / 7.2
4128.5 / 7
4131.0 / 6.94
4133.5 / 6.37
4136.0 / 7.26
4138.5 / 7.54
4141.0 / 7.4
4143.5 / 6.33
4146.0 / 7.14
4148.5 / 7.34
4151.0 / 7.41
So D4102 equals 0.15 mag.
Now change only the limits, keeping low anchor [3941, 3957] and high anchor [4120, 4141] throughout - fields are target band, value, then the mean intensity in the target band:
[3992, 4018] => -0.12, 6.67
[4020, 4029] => -0.13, 6.94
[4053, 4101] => 0.01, 6.54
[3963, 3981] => 0.42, 3.88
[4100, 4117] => 0.09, 6.31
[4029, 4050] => -0.07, 6.68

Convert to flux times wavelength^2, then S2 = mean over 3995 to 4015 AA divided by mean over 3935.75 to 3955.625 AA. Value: 1.4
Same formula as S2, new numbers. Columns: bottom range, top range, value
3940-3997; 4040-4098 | 1.33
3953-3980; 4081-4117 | 1.59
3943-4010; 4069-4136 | 1.28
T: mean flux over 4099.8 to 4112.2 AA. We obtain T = 5.91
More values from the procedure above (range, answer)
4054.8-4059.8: 6.52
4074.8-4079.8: 6.4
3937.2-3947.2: 4.54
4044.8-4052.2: 6.5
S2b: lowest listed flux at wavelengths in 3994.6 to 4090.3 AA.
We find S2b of 5.47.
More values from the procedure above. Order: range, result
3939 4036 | 1.12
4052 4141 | 4.1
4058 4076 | 5.7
